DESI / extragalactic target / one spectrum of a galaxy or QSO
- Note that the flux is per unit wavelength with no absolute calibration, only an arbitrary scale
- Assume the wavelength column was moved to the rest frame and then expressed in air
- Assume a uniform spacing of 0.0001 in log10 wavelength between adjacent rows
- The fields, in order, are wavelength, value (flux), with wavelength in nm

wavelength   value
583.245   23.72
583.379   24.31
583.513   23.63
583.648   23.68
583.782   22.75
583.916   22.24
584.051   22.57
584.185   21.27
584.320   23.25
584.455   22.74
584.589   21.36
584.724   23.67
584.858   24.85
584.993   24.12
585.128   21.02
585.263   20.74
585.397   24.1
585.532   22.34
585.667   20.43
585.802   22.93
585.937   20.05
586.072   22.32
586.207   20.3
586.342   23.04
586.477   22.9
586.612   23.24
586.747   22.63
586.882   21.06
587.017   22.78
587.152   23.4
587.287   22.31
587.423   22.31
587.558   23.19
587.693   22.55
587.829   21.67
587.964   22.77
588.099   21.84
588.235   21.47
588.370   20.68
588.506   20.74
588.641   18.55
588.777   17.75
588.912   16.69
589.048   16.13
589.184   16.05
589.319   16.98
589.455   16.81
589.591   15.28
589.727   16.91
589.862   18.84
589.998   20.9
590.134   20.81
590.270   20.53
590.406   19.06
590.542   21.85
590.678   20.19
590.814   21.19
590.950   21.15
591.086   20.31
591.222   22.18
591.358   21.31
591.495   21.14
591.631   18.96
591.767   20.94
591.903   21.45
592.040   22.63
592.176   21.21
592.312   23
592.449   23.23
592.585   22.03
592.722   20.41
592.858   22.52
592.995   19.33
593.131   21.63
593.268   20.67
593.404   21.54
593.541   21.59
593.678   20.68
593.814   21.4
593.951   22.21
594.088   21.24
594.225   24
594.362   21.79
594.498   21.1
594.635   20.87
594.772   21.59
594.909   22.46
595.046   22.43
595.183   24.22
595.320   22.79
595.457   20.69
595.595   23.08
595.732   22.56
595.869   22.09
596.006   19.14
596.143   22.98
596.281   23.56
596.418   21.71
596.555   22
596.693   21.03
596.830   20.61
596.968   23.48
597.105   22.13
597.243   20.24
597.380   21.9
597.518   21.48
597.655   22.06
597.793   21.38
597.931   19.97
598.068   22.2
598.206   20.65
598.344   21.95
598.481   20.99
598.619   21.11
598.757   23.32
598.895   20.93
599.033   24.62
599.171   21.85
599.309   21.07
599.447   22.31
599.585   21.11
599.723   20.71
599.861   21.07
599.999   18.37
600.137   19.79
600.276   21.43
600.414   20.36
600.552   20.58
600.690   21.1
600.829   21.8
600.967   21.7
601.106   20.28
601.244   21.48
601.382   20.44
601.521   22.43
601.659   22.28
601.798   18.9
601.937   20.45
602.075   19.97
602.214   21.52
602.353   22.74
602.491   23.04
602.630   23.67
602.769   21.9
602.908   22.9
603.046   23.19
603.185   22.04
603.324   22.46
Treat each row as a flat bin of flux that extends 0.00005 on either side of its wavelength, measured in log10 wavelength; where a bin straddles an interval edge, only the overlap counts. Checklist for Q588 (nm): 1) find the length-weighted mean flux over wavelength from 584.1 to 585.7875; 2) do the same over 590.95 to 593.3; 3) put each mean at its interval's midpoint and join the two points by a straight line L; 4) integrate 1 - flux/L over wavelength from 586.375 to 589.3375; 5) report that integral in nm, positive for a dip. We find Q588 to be 0.16 nm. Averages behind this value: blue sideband 22.5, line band 20.9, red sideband 21.4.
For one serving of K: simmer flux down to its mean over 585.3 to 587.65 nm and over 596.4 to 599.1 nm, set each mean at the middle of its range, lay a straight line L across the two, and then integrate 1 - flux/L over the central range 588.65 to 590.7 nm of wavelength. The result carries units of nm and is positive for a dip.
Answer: 0.36 nm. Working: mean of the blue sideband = 22.3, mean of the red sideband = 21.7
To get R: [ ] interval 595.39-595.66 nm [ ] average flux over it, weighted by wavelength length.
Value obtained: 21.8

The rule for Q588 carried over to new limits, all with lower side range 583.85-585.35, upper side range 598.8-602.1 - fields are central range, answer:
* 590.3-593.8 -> 0.104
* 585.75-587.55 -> 0.006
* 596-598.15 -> -0.030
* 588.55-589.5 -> 0.217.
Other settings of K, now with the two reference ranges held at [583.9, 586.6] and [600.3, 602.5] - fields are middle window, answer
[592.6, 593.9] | 0.036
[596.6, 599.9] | -0.034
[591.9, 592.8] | -0.009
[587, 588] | -0.020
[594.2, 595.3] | -0.032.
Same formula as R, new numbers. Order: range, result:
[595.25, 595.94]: 22.2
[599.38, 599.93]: 21.3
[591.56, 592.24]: 21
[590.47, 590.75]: 21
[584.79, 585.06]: 24.5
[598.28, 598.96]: 21.7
